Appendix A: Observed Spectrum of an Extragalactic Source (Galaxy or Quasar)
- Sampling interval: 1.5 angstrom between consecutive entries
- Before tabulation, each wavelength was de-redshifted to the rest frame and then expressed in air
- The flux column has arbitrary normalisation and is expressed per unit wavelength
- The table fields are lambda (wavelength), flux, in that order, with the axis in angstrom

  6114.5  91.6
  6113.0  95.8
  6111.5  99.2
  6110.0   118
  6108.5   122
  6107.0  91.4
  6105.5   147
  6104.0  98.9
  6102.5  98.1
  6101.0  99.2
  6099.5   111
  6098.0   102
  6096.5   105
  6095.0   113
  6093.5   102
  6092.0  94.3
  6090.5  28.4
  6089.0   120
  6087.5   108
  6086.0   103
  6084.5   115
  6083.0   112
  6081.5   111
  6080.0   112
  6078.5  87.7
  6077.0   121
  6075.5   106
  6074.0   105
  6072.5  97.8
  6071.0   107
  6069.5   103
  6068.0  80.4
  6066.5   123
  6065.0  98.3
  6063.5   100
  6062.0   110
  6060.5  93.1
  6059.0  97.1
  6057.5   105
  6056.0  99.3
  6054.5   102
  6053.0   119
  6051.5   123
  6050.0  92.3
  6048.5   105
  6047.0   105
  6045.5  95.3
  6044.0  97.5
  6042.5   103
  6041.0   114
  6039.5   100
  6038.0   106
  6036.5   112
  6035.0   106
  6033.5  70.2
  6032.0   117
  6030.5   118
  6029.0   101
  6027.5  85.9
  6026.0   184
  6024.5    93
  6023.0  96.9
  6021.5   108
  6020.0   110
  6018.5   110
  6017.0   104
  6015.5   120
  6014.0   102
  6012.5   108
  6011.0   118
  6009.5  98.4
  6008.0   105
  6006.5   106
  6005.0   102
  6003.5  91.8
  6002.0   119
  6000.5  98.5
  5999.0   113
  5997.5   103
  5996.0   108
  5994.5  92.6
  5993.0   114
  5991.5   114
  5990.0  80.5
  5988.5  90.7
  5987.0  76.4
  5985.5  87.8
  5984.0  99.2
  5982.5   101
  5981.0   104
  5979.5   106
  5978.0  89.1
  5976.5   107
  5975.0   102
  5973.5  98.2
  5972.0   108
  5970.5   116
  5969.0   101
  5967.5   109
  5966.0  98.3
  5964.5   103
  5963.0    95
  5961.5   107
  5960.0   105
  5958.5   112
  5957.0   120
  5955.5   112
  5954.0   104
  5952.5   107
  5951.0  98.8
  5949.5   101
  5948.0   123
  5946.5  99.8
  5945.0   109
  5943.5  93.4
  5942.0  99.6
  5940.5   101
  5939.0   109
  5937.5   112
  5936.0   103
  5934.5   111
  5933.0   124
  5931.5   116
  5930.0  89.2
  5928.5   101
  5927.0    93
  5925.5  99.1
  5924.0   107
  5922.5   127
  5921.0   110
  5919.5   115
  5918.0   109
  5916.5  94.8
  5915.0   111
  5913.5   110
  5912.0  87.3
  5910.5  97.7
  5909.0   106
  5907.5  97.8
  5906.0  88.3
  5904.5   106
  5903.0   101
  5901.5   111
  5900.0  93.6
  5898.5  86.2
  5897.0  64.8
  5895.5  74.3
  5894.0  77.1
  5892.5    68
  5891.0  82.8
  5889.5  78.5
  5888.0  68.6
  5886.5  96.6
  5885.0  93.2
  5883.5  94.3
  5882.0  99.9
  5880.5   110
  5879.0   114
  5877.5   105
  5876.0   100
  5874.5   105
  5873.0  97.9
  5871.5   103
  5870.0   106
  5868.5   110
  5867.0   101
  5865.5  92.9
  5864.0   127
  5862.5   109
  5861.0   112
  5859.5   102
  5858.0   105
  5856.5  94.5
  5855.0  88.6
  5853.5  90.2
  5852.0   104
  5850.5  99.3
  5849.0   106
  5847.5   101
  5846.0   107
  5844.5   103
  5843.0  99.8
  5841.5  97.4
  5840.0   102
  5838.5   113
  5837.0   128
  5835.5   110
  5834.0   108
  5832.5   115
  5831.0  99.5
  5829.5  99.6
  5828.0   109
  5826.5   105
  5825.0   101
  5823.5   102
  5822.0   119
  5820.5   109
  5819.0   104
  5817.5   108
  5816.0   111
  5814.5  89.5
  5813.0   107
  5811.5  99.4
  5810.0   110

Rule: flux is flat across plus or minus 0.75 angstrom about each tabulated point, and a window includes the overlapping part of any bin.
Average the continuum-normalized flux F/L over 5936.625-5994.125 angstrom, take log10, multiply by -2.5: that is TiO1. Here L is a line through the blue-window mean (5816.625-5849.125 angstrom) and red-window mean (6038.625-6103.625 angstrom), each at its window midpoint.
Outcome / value 0.02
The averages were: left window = 107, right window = 103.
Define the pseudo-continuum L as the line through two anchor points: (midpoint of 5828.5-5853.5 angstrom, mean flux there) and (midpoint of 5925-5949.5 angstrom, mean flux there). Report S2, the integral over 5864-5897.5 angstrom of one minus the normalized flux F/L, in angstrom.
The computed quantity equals 3.6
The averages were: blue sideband 105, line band 93.8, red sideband 105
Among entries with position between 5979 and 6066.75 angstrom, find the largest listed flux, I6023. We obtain 184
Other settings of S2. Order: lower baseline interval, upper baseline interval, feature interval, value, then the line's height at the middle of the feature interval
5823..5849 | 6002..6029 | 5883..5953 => 5.4 angstrom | 107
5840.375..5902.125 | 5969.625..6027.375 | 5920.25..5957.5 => -2.1 angstrom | 101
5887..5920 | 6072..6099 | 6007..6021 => -1.4 angstrom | 98.4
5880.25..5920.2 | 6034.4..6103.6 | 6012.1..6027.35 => -1.9 angstrom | 100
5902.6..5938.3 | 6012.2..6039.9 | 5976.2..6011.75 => 2.0 angstrom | 107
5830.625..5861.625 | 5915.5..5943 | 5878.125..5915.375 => 4.6 angstrom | 106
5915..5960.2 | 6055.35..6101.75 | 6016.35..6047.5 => -0.8 angstrom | 104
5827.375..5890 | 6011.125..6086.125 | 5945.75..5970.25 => -0.4 angstrom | 104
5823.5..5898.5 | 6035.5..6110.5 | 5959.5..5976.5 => -0.3 angstrom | 102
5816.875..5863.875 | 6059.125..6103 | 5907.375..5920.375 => 0.1 angstrom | 104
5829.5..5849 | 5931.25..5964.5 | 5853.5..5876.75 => 0.8 angstrom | 107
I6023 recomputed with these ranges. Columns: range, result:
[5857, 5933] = 127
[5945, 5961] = 123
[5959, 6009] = 119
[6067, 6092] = 121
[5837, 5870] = 128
